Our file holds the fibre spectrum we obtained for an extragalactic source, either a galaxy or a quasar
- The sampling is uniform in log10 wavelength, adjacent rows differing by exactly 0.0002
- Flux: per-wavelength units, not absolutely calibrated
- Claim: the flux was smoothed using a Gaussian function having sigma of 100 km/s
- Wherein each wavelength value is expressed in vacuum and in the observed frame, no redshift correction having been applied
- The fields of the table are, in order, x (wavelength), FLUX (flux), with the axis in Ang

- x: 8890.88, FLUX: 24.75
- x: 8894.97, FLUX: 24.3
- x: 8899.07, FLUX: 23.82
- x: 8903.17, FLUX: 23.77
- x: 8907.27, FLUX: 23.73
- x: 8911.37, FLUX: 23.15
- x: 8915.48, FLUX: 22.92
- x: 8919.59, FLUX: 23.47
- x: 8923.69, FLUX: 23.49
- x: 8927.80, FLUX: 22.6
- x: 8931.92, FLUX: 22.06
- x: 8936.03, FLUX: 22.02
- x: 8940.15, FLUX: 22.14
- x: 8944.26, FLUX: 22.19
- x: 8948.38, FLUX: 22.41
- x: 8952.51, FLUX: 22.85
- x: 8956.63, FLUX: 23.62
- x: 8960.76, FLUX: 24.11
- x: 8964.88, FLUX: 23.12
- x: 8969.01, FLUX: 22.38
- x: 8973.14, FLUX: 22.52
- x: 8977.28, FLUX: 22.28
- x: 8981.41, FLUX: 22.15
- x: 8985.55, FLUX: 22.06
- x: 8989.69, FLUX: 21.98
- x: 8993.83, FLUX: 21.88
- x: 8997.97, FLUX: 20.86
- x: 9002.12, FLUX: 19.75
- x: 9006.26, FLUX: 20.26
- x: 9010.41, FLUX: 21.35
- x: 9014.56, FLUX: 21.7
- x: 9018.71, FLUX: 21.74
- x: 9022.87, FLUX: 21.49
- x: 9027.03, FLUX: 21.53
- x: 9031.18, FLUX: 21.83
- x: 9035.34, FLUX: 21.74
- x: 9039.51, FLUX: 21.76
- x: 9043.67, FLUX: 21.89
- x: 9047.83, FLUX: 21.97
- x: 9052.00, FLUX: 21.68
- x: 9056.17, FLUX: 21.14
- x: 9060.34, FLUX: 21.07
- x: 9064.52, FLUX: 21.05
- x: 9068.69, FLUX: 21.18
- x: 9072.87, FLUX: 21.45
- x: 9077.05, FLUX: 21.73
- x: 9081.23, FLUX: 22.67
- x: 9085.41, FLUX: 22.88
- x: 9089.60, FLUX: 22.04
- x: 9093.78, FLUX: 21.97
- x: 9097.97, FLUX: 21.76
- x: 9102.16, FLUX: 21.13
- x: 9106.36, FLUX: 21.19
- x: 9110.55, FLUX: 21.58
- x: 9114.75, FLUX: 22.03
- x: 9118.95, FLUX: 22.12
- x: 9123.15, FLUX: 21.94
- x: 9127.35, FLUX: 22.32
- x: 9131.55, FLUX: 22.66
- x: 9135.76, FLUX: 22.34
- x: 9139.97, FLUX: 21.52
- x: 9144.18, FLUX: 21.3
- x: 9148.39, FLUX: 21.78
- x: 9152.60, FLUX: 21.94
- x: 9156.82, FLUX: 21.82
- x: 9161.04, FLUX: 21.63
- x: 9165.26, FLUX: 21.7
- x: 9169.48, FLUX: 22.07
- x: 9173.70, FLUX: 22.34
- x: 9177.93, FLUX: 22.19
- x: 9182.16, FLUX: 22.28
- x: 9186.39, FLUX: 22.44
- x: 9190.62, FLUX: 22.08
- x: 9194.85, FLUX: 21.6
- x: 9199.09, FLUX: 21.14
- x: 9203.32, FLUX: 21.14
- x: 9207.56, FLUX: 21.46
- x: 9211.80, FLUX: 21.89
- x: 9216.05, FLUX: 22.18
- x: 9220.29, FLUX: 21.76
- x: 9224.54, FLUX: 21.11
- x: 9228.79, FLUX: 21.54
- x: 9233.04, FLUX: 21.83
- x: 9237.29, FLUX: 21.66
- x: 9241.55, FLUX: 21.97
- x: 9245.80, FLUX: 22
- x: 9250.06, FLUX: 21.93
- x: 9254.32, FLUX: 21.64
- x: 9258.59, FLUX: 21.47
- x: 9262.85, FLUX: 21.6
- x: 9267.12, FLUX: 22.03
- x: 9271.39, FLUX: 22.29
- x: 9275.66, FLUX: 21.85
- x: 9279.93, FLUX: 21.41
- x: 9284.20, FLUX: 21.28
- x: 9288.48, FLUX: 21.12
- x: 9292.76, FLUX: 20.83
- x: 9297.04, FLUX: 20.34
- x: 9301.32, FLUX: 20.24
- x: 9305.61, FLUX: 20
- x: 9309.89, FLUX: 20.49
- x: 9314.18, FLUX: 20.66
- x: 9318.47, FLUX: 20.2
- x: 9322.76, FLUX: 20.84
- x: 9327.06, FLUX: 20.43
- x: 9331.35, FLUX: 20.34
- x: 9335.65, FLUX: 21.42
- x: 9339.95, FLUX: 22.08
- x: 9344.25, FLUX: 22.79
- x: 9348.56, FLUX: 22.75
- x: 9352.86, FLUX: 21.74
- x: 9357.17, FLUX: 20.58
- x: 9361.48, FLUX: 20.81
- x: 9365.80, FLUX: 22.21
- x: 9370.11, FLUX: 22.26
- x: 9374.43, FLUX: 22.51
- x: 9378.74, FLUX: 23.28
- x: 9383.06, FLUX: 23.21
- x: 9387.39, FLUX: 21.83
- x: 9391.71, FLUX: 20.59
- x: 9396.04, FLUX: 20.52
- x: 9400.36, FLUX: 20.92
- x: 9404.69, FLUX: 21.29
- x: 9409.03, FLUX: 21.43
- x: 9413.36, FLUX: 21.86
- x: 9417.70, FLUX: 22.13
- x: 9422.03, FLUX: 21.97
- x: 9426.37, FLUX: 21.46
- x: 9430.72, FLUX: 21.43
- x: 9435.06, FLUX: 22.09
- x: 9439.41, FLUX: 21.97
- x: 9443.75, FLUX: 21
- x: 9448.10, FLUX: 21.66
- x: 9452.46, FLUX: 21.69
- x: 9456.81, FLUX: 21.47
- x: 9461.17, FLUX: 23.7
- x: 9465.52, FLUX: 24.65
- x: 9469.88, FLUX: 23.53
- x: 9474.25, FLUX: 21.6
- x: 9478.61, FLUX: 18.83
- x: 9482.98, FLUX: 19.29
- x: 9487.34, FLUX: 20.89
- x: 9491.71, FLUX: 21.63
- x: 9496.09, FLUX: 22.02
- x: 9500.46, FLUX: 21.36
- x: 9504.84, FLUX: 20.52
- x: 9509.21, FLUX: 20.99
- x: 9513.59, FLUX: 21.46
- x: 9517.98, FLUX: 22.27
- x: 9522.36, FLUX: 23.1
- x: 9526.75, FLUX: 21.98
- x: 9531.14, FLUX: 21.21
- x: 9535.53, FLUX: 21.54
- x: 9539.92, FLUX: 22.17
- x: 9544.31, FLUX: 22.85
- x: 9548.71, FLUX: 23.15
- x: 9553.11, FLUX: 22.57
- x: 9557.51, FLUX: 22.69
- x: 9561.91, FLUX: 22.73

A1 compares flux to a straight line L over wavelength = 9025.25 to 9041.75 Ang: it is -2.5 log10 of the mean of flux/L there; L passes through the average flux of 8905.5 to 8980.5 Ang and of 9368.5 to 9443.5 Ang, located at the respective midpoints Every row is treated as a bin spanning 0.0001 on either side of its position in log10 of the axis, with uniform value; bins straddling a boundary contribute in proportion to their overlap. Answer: 0.04 mag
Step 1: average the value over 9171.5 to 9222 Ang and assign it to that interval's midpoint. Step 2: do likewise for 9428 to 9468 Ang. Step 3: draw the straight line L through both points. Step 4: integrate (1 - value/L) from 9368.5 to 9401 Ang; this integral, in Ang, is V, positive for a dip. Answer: 0.3 Ang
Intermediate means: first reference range 21.9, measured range 21.9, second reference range 22.2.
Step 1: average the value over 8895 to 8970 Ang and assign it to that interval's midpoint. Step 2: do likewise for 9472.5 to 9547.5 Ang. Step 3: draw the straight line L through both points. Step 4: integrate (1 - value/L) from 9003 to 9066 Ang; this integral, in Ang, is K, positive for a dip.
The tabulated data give 3.6 Ang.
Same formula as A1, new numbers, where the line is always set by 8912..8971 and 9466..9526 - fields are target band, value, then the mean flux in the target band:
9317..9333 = 0.07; 20.5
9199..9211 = 0.04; 21.3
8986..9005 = 0.08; 21.2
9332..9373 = 0.00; 21.8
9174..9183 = 0.00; 22.2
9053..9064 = 0.07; 21.1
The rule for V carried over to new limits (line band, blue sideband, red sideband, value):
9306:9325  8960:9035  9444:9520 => 1.03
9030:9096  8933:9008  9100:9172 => 0.66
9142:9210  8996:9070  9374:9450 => -1.04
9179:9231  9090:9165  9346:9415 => 0.17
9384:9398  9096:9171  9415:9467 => 0.54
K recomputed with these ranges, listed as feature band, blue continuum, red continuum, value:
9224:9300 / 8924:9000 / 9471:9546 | 1.1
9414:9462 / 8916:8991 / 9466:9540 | -0.4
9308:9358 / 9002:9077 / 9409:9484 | 1.1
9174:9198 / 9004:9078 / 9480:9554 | -0.6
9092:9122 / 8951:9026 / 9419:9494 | 0.3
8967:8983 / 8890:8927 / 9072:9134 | 0.5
